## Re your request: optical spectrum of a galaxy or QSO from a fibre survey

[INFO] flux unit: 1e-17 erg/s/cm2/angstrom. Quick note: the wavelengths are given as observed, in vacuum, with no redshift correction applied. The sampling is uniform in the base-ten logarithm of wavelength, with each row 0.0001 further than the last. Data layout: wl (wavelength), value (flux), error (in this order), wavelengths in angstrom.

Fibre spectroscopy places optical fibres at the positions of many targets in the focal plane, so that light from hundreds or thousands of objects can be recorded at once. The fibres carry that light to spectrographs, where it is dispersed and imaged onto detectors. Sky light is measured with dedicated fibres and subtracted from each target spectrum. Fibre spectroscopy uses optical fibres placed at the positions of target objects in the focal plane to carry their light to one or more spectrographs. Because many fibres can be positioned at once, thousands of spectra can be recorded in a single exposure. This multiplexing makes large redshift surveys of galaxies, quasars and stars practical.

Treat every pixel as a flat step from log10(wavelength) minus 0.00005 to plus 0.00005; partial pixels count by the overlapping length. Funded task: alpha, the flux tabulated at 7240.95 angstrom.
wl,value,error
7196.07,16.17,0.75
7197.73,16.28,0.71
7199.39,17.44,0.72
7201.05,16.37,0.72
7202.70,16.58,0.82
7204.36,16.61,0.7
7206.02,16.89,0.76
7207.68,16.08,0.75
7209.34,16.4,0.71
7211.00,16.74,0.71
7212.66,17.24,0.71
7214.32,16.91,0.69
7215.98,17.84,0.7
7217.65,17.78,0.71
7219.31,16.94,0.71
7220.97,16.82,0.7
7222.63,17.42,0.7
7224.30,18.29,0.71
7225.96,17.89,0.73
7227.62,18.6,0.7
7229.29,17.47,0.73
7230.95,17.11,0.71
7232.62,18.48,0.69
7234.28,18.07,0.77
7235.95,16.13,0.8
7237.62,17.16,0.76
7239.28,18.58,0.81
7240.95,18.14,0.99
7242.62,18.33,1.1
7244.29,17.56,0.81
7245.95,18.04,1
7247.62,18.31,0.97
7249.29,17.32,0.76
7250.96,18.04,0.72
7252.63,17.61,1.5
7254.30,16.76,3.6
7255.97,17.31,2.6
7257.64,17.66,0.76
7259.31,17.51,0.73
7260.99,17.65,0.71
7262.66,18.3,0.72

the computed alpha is 18.14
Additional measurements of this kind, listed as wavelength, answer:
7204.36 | 16.61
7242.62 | 18.33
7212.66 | 17.24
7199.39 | 17.44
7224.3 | 18.29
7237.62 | 17.16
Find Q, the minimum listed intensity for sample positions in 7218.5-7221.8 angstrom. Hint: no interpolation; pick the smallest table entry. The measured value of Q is 16.82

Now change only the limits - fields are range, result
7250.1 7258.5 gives 16.76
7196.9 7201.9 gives 16.28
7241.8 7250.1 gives 17.32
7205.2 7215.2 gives 16.08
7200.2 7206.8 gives 16.37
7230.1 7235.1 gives 17.11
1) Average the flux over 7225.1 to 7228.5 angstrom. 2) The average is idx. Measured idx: 18.2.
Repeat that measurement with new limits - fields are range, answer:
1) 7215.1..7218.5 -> 17.8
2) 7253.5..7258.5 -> 17.3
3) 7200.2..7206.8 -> 16.6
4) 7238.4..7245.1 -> 18.1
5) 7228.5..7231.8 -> 17.3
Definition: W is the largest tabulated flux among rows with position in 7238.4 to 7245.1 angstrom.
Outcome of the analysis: 18.58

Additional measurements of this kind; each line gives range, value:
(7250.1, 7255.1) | 18.04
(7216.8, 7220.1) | 17.78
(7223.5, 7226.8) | 18.29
